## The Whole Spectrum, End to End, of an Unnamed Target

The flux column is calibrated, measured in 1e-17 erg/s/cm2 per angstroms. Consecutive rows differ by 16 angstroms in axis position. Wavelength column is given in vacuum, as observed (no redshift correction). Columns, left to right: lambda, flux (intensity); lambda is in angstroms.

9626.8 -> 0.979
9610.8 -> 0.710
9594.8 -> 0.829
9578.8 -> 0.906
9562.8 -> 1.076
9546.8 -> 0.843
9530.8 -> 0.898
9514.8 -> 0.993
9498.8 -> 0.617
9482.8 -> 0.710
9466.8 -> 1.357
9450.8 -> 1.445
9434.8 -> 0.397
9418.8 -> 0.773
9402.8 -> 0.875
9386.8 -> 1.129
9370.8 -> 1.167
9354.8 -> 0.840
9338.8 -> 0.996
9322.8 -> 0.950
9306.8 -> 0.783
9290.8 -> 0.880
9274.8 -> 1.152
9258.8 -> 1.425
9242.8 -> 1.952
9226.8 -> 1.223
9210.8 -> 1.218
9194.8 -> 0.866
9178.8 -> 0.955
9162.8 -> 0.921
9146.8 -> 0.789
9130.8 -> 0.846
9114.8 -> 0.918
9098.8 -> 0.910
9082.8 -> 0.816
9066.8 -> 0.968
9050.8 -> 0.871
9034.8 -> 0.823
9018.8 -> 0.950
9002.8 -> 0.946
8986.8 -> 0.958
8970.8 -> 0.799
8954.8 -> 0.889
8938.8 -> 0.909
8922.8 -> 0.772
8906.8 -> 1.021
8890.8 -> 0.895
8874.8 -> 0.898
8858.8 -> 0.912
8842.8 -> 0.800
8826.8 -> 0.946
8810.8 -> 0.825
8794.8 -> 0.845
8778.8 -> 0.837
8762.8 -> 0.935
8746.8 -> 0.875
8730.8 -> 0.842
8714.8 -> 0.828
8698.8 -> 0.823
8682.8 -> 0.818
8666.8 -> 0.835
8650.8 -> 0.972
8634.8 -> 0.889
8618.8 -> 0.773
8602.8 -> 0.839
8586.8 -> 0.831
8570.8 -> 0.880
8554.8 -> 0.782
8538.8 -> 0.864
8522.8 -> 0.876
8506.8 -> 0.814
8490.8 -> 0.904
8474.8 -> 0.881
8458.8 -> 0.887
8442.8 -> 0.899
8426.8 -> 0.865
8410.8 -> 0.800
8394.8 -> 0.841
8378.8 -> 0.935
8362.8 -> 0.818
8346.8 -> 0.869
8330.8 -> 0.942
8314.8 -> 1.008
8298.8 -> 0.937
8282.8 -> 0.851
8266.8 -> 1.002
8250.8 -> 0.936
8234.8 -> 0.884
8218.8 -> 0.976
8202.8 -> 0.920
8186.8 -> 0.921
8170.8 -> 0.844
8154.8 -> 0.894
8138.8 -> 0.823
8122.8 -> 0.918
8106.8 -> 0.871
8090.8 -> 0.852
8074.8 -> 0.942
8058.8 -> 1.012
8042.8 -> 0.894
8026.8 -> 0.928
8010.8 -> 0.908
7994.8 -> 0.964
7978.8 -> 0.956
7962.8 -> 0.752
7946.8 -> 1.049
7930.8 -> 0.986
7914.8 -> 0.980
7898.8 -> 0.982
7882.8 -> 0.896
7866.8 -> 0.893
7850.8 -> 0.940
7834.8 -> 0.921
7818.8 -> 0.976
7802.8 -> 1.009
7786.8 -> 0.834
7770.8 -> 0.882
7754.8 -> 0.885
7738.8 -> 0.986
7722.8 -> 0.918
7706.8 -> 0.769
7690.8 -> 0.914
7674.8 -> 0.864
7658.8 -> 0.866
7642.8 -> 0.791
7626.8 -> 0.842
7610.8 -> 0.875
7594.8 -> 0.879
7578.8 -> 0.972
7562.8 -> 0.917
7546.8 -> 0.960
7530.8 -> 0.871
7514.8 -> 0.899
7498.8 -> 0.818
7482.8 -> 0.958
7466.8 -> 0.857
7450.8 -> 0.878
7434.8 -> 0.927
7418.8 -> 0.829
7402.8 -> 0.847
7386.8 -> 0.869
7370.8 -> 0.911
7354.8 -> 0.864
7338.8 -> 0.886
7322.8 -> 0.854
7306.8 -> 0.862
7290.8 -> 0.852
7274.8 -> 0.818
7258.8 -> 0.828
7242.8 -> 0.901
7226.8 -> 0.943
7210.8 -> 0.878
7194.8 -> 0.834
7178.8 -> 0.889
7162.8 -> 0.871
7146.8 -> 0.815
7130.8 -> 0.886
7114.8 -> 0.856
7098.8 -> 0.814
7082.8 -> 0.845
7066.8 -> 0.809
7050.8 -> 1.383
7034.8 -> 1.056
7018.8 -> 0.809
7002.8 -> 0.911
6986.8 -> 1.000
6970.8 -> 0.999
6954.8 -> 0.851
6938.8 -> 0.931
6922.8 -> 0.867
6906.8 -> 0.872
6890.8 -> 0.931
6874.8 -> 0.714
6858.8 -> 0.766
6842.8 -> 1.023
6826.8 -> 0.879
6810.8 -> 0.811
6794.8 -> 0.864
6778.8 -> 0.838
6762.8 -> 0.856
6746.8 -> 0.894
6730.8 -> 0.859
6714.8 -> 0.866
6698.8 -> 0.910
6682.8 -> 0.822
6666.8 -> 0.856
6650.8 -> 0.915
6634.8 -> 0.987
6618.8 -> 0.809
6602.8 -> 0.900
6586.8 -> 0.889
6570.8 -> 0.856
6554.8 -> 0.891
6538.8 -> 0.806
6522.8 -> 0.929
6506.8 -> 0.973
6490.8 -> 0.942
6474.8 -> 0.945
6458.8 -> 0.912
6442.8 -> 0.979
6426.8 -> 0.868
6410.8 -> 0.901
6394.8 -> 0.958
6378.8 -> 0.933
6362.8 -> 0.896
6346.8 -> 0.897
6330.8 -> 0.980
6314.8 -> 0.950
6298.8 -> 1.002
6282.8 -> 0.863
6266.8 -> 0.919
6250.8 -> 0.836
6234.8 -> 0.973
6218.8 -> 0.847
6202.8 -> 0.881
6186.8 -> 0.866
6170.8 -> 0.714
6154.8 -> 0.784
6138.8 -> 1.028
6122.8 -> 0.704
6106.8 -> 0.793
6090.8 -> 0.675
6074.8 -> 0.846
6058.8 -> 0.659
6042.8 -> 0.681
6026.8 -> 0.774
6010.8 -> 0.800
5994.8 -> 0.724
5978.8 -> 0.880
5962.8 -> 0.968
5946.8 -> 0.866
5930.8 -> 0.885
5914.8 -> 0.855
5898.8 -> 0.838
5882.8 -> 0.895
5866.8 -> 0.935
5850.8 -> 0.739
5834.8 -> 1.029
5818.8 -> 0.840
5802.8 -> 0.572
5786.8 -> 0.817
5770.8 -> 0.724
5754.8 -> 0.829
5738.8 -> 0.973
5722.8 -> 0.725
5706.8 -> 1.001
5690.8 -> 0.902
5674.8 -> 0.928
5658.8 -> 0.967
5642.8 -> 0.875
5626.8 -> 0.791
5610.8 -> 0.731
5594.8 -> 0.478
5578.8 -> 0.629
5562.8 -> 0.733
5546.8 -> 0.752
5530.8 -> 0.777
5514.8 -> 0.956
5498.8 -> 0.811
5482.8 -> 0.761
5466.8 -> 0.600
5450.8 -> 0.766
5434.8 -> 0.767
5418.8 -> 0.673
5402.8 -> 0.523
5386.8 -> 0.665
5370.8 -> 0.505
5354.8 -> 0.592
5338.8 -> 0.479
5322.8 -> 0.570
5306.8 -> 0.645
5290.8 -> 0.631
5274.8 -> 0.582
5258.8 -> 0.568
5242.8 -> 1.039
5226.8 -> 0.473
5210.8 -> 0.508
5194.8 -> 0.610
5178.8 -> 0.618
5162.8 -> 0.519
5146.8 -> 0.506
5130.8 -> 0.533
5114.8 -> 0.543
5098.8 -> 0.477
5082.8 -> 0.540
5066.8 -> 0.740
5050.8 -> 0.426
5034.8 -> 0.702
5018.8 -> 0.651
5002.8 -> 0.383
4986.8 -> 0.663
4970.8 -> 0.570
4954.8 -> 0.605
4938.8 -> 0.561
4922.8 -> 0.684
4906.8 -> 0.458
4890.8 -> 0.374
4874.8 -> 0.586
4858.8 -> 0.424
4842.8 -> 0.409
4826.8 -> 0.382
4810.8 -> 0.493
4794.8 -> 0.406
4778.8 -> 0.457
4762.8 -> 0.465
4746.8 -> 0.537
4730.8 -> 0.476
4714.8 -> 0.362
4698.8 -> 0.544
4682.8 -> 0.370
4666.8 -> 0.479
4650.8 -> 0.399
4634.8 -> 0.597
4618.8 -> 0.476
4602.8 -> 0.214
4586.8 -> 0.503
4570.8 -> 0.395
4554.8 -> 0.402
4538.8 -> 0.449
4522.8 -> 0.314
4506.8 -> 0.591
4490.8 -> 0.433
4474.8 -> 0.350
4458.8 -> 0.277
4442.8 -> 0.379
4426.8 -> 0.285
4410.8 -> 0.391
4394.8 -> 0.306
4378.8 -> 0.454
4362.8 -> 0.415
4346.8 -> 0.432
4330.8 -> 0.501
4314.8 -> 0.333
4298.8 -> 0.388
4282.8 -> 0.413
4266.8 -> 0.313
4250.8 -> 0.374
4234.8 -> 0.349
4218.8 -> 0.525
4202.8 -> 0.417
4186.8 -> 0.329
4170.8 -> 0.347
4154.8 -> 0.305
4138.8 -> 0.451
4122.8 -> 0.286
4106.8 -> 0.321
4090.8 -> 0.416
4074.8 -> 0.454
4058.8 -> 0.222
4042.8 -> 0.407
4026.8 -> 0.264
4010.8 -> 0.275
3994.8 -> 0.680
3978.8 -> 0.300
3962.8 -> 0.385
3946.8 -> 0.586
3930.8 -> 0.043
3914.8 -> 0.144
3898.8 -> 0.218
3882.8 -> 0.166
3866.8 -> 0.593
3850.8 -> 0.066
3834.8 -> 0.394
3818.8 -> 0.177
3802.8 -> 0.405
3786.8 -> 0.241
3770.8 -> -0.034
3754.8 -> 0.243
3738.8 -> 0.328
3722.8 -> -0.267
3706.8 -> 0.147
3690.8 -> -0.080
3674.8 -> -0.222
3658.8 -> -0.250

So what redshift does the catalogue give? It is 0.407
